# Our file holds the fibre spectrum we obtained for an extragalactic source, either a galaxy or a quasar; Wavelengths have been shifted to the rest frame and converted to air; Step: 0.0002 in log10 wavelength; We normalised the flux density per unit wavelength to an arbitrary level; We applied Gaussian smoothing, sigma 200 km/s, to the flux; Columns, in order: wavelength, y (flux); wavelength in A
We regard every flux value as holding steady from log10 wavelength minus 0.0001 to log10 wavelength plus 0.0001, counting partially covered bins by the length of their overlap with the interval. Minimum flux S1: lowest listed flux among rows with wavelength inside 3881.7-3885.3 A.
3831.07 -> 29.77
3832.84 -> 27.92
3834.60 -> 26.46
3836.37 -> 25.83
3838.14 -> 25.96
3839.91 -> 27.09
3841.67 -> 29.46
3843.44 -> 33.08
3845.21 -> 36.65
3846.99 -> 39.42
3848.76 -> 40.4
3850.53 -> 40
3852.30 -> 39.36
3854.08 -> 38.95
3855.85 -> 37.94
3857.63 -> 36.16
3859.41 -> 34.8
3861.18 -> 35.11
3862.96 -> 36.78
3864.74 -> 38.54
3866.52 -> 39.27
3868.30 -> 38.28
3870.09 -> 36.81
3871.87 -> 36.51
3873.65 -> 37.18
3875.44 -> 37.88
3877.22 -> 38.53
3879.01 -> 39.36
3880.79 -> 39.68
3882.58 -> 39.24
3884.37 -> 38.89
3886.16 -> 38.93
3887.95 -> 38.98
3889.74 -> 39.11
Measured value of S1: 38.89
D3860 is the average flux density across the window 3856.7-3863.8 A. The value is 35.7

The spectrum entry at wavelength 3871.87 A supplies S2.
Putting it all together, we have 36.51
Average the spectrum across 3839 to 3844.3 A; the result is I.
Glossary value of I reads 29.9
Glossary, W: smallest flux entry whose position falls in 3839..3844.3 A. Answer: 27.09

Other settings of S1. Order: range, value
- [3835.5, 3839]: 25.83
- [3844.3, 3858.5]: 36.16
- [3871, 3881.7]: 36.51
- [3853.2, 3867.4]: 34.8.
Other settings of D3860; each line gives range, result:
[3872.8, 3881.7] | 38.5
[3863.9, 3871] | 38.2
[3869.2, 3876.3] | 37.1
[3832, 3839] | 26.5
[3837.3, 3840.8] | 26.6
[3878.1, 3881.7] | 39.5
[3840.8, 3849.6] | 35.8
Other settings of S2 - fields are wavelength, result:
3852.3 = 39.36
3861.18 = 35.11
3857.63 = 36.16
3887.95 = 38.98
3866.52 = 39.27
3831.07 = 29.77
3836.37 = 25.83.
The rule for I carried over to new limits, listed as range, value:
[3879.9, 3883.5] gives 39.4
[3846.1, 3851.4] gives 39.9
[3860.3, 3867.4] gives 37.4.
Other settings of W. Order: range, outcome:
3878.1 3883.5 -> 39.24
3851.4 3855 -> 38.95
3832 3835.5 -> 26.46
